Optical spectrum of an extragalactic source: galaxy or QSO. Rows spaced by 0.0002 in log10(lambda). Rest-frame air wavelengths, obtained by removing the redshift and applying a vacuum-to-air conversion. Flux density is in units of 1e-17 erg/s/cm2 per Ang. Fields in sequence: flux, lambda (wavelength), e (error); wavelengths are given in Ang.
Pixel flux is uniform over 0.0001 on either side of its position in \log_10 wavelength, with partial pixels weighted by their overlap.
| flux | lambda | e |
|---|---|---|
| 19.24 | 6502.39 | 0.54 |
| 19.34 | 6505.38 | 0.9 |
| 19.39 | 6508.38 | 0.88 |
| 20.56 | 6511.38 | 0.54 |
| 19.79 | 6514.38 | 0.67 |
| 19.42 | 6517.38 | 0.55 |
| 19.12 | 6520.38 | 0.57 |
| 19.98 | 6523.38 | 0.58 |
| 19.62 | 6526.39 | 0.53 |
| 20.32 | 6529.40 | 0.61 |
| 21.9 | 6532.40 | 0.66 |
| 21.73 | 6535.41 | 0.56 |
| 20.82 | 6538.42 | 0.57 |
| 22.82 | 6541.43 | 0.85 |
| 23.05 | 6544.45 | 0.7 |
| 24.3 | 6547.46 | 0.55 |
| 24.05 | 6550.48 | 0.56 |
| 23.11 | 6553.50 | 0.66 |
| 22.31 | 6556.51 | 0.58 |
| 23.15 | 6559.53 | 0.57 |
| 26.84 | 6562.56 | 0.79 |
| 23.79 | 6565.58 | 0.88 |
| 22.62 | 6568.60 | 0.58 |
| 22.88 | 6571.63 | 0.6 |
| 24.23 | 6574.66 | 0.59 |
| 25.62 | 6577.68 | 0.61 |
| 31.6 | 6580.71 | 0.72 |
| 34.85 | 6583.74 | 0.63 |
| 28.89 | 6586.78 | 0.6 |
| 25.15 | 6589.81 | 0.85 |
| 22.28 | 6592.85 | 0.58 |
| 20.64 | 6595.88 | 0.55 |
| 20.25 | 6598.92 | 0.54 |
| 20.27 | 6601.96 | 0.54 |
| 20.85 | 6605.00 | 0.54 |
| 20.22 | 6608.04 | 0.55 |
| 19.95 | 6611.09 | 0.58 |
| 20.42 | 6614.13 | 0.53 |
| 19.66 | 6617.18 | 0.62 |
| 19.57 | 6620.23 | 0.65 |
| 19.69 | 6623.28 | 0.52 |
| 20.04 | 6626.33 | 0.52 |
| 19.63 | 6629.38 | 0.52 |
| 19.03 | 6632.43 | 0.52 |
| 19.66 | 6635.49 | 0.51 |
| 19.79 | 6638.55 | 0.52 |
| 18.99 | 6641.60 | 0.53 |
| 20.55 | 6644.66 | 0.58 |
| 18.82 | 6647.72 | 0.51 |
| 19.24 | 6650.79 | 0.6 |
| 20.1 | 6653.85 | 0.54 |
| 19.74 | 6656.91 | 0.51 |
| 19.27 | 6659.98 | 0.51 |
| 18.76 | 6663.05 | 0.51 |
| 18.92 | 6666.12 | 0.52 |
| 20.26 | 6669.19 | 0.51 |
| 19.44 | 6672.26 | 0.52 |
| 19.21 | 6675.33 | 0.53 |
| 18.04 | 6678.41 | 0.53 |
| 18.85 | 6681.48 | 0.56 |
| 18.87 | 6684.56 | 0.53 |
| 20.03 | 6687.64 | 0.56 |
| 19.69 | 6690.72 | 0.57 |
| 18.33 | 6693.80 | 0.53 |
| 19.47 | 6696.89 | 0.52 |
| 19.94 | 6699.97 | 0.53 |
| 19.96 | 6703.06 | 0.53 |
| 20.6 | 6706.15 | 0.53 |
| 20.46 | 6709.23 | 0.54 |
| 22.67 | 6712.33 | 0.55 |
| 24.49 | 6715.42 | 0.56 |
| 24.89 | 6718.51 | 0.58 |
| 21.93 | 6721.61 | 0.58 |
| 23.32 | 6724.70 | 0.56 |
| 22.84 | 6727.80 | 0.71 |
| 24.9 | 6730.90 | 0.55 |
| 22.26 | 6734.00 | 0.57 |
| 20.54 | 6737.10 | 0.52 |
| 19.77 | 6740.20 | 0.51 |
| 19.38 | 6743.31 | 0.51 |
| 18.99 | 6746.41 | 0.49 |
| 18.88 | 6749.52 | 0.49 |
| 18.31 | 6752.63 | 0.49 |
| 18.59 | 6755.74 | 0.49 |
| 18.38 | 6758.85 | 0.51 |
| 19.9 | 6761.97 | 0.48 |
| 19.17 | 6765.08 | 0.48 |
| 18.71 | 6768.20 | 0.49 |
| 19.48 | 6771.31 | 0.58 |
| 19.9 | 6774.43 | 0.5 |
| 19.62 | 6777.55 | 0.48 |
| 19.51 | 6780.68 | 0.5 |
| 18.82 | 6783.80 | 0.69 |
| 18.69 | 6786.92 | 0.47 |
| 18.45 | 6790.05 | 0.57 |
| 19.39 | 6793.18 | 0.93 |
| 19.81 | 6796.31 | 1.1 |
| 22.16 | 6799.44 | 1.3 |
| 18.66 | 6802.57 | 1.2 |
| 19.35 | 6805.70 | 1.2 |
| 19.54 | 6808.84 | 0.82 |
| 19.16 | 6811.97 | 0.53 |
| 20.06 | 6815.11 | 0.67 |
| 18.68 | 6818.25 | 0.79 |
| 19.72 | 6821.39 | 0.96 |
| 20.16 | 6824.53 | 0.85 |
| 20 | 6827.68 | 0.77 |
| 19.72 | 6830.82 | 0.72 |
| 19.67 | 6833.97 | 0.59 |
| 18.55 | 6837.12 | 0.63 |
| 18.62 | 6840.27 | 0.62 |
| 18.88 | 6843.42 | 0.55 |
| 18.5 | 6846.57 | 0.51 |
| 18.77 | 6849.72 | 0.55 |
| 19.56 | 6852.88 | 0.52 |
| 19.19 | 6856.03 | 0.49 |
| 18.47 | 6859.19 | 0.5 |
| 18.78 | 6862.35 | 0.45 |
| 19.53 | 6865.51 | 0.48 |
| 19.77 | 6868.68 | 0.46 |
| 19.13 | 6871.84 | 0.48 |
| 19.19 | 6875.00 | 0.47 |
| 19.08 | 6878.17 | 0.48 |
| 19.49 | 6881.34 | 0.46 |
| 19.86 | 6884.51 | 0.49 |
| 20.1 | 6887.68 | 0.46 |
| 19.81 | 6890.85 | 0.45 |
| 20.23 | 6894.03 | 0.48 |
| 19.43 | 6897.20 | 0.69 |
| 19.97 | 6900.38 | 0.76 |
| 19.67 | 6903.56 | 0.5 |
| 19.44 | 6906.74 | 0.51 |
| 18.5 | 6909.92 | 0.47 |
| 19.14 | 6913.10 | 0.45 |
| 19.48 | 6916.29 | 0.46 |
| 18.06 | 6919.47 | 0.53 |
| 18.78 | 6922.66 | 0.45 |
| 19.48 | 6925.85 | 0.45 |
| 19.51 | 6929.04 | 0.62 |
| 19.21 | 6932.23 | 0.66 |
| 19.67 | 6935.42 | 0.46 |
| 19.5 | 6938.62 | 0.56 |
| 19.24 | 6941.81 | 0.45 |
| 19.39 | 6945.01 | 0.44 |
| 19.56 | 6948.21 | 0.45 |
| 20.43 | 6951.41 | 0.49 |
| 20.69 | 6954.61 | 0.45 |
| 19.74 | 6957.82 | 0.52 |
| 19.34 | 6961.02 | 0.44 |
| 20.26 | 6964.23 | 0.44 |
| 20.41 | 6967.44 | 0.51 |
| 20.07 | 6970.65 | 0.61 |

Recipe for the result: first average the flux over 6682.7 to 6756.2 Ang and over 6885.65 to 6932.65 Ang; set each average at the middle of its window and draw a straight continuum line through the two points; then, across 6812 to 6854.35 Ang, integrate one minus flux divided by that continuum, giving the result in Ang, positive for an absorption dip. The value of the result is 1.43 Ang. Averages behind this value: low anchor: 20.8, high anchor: 19.4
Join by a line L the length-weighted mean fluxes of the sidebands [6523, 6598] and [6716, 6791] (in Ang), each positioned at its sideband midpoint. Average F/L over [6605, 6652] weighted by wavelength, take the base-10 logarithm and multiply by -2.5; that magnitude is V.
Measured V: 0.15 mag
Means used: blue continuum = 23.9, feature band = 19.7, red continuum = 20.3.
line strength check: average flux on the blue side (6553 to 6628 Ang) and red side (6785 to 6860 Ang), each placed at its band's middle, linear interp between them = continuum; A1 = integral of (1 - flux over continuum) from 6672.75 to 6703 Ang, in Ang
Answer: 3.3 Ang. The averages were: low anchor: 23.1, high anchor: 19.3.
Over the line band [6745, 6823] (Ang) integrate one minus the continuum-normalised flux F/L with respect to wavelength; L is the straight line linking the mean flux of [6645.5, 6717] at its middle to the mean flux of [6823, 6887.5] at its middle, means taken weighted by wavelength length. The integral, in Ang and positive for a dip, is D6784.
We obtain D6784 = 0.81 Ang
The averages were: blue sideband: 19.8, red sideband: 19.3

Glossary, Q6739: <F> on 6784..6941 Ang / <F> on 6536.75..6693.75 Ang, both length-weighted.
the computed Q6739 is 0.9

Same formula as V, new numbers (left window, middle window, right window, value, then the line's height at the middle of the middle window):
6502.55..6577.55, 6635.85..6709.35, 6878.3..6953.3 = 0.085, 21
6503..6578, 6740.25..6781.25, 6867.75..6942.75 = 0.069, 20.4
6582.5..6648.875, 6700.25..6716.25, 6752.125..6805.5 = -0.064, 20.2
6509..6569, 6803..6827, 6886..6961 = 0.038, 20.2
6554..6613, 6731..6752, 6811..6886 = 0.049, 21.2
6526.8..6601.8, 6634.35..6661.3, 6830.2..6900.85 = 0.158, 22.6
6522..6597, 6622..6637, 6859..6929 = 0.170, 22.9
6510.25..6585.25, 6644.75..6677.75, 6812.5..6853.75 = 0.118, 21.6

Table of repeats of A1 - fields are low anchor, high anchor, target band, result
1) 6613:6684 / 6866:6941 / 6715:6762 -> -3.9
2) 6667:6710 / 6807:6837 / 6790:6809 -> -0.2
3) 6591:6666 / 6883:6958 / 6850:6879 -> 0.6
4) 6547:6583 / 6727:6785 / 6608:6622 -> 2.1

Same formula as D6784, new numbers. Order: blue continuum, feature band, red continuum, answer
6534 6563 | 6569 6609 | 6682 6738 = -3.14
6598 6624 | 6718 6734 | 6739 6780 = -3.30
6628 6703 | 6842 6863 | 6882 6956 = 0.65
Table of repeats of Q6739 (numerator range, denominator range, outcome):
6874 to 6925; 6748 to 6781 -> 1.01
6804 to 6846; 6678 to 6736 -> 0.91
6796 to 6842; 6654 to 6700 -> 1.02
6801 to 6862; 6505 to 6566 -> 0.89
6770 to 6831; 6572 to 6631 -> 0.86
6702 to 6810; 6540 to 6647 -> 0.90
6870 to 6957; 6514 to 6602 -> 0.84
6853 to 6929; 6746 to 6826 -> 1.00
